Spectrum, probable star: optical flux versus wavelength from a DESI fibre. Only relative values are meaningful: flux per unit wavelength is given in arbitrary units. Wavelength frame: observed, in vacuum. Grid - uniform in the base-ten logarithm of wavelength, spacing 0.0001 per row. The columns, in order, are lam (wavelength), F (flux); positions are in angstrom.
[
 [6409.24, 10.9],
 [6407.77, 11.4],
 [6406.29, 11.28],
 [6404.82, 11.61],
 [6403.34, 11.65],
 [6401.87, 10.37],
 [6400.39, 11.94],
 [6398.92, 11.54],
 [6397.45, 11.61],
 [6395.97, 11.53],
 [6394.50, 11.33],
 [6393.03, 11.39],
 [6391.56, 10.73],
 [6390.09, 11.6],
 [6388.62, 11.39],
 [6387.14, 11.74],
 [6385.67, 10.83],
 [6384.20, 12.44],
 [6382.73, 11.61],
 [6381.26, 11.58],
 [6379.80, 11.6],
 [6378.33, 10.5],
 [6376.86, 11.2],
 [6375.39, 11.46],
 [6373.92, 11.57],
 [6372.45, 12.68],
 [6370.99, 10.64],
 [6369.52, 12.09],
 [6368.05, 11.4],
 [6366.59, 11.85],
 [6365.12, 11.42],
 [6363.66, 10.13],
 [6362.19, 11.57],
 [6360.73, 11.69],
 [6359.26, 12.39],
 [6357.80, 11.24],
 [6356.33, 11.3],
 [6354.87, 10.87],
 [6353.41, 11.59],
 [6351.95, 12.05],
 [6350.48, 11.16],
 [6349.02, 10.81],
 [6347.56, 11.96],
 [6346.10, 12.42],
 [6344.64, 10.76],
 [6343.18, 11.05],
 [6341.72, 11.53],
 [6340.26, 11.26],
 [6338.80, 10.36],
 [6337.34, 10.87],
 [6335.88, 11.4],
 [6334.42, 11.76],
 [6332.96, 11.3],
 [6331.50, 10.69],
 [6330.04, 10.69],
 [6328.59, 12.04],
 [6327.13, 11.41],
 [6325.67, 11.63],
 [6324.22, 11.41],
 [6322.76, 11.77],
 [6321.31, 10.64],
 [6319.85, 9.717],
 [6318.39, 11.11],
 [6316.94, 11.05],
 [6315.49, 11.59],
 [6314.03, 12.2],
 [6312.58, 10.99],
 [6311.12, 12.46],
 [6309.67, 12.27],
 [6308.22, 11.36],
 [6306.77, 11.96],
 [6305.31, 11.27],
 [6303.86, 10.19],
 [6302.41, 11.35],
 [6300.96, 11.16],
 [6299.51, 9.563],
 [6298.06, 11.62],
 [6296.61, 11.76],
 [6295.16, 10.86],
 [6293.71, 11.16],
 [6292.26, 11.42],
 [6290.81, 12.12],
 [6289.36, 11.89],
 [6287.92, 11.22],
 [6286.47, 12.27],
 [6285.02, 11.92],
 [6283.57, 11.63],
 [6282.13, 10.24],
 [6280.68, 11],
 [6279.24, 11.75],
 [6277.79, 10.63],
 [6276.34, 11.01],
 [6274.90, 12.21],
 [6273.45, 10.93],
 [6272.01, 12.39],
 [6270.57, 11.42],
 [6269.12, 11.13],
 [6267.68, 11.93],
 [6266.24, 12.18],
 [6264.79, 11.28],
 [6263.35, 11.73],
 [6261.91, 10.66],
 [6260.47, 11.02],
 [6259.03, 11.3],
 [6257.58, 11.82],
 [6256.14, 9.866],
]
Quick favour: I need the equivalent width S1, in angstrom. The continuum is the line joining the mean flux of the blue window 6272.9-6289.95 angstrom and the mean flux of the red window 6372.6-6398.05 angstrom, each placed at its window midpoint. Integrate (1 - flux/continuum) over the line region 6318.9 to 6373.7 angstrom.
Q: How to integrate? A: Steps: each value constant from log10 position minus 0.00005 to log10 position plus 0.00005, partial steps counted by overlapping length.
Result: 0.4 angstrom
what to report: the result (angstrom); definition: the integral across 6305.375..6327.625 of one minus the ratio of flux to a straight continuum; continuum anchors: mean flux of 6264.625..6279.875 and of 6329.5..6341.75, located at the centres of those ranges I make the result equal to -0.4 angstrom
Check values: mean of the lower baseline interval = 11.5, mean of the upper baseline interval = 11.1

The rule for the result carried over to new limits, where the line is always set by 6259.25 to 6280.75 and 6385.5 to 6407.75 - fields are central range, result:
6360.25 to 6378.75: -0.03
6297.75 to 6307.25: 0.38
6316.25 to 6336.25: 0.39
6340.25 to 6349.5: -0.02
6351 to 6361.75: -0.17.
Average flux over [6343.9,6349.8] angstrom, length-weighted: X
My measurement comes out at 11.5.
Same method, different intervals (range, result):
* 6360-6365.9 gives 11.2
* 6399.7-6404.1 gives 11.3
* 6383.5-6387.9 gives 11.6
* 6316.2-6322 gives 10.6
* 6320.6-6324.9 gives 11.3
